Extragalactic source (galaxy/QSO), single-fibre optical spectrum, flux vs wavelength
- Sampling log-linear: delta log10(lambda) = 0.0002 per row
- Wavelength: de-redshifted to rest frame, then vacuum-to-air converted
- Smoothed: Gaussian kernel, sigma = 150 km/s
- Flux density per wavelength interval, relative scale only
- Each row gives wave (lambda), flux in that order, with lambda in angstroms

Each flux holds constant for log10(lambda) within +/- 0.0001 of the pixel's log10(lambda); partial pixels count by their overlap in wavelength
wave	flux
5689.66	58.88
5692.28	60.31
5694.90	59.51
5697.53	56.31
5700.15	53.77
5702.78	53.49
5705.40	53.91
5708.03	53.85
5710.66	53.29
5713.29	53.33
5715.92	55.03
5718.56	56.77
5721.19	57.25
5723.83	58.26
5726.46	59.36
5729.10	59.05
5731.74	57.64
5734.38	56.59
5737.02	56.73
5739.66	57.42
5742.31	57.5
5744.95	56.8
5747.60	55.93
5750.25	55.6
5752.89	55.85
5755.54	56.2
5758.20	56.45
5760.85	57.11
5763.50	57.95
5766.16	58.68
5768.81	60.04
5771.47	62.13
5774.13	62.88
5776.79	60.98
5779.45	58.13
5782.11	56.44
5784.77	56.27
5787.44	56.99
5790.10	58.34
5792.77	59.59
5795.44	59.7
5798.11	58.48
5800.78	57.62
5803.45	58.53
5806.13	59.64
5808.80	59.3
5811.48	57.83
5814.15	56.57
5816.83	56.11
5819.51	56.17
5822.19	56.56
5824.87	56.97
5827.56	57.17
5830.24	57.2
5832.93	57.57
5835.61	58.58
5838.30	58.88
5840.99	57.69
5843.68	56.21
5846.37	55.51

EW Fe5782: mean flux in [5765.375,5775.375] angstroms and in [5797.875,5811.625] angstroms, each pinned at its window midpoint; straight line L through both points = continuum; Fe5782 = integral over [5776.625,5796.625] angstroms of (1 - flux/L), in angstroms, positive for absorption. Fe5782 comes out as 0.59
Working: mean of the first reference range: 61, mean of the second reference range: 58.6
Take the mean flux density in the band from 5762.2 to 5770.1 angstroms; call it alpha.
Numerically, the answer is 58.9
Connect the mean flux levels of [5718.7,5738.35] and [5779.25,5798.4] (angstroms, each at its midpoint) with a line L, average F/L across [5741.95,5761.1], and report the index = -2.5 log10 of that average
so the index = 0.03 mag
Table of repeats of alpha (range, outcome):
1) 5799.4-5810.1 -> 58.8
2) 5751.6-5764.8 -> 56.7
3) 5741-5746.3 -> 57.2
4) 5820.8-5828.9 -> 56.9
